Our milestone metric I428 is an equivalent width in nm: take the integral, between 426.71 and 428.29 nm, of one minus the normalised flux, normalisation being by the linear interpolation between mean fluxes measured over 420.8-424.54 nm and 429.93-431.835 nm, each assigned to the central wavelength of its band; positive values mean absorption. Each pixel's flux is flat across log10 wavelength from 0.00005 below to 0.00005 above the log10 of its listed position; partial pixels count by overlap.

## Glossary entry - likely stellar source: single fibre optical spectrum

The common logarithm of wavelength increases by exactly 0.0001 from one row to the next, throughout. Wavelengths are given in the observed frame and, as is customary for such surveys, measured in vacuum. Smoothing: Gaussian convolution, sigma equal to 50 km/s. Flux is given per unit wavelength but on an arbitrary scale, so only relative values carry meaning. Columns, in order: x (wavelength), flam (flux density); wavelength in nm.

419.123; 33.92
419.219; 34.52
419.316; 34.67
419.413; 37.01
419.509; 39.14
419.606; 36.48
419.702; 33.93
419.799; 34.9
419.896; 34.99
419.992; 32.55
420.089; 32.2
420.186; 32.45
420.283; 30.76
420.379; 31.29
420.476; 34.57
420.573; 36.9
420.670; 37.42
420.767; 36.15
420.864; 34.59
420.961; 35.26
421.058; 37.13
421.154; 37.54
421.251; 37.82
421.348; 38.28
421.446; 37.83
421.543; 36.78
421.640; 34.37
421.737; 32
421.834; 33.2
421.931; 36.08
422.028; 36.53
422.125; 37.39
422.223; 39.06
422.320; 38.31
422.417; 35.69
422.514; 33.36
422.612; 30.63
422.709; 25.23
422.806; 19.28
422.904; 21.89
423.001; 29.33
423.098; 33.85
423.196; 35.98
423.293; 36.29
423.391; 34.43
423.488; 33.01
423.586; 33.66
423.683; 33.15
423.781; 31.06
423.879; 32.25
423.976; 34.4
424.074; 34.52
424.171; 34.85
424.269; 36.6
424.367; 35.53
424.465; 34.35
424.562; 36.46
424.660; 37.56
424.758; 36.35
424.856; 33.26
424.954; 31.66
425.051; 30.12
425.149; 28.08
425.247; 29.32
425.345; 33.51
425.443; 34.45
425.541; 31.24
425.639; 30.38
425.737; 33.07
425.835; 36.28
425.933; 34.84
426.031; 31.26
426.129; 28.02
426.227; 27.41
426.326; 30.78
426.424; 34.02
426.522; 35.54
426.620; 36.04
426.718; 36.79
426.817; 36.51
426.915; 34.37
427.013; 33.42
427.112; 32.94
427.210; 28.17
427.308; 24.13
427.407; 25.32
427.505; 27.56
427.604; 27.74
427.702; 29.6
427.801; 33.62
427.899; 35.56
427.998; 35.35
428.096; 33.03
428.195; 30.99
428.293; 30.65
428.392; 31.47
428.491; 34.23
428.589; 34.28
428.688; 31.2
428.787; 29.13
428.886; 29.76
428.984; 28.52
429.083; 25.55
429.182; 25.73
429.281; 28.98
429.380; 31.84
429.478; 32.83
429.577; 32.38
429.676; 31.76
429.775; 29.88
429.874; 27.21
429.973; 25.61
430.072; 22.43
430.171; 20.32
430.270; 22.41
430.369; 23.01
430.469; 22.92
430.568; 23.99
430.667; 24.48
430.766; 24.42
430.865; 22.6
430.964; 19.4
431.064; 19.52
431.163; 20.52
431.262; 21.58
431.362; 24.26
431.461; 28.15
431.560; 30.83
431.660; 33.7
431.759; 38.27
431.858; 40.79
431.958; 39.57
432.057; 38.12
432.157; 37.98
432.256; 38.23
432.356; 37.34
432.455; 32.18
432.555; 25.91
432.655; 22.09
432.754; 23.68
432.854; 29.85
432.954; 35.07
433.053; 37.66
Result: -0.15 nm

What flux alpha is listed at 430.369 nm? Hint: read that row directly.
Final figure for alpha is 23.01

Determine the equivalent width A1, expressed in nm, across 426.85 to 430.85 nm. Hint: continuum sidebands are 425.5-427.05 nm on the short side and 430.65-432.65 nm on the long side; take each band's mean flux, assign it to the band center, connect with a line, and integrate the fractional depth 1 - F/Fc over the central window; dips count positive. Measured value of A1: 0.34 nm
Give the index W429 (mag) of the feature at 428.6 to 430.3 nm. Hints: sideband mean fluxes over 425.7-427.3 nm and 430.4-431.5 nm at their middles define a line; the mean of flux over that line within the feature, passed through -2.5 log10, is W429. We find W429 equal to -0.08 mag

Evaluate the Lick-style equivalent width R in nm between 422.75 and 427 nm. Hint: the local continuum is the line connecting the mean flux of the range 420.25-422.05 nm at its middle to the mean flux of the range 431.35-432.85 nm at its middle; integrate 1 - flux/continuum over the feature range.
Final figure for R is 0.22 nm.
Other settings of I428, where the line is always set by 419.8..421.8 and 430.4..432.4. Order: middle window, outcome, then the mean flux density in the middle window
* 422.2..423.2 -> 0.10 nm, 30.7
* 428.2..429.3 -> 0.02 nm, 30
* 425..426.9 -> -0.02 nm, 32.6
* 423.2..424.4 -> -0.03 nm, 34.2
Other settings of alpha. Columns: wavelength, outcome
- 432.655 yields 22.09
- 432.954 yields 35.07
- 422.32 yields 38.31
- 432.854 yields 29.85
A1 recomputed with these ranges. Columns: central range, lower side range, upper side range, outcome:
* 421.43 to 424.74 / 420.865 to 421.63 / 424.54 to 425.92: 0.13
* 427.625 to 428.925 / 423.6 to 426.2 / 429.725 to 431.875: -0.15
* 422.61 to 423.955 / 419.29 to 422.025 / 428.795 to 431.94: 0.09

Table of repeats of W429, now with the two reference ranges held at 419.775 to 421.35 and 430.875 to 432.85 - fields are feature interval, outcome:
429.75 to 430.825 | 0.26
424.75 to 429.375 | 0.02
